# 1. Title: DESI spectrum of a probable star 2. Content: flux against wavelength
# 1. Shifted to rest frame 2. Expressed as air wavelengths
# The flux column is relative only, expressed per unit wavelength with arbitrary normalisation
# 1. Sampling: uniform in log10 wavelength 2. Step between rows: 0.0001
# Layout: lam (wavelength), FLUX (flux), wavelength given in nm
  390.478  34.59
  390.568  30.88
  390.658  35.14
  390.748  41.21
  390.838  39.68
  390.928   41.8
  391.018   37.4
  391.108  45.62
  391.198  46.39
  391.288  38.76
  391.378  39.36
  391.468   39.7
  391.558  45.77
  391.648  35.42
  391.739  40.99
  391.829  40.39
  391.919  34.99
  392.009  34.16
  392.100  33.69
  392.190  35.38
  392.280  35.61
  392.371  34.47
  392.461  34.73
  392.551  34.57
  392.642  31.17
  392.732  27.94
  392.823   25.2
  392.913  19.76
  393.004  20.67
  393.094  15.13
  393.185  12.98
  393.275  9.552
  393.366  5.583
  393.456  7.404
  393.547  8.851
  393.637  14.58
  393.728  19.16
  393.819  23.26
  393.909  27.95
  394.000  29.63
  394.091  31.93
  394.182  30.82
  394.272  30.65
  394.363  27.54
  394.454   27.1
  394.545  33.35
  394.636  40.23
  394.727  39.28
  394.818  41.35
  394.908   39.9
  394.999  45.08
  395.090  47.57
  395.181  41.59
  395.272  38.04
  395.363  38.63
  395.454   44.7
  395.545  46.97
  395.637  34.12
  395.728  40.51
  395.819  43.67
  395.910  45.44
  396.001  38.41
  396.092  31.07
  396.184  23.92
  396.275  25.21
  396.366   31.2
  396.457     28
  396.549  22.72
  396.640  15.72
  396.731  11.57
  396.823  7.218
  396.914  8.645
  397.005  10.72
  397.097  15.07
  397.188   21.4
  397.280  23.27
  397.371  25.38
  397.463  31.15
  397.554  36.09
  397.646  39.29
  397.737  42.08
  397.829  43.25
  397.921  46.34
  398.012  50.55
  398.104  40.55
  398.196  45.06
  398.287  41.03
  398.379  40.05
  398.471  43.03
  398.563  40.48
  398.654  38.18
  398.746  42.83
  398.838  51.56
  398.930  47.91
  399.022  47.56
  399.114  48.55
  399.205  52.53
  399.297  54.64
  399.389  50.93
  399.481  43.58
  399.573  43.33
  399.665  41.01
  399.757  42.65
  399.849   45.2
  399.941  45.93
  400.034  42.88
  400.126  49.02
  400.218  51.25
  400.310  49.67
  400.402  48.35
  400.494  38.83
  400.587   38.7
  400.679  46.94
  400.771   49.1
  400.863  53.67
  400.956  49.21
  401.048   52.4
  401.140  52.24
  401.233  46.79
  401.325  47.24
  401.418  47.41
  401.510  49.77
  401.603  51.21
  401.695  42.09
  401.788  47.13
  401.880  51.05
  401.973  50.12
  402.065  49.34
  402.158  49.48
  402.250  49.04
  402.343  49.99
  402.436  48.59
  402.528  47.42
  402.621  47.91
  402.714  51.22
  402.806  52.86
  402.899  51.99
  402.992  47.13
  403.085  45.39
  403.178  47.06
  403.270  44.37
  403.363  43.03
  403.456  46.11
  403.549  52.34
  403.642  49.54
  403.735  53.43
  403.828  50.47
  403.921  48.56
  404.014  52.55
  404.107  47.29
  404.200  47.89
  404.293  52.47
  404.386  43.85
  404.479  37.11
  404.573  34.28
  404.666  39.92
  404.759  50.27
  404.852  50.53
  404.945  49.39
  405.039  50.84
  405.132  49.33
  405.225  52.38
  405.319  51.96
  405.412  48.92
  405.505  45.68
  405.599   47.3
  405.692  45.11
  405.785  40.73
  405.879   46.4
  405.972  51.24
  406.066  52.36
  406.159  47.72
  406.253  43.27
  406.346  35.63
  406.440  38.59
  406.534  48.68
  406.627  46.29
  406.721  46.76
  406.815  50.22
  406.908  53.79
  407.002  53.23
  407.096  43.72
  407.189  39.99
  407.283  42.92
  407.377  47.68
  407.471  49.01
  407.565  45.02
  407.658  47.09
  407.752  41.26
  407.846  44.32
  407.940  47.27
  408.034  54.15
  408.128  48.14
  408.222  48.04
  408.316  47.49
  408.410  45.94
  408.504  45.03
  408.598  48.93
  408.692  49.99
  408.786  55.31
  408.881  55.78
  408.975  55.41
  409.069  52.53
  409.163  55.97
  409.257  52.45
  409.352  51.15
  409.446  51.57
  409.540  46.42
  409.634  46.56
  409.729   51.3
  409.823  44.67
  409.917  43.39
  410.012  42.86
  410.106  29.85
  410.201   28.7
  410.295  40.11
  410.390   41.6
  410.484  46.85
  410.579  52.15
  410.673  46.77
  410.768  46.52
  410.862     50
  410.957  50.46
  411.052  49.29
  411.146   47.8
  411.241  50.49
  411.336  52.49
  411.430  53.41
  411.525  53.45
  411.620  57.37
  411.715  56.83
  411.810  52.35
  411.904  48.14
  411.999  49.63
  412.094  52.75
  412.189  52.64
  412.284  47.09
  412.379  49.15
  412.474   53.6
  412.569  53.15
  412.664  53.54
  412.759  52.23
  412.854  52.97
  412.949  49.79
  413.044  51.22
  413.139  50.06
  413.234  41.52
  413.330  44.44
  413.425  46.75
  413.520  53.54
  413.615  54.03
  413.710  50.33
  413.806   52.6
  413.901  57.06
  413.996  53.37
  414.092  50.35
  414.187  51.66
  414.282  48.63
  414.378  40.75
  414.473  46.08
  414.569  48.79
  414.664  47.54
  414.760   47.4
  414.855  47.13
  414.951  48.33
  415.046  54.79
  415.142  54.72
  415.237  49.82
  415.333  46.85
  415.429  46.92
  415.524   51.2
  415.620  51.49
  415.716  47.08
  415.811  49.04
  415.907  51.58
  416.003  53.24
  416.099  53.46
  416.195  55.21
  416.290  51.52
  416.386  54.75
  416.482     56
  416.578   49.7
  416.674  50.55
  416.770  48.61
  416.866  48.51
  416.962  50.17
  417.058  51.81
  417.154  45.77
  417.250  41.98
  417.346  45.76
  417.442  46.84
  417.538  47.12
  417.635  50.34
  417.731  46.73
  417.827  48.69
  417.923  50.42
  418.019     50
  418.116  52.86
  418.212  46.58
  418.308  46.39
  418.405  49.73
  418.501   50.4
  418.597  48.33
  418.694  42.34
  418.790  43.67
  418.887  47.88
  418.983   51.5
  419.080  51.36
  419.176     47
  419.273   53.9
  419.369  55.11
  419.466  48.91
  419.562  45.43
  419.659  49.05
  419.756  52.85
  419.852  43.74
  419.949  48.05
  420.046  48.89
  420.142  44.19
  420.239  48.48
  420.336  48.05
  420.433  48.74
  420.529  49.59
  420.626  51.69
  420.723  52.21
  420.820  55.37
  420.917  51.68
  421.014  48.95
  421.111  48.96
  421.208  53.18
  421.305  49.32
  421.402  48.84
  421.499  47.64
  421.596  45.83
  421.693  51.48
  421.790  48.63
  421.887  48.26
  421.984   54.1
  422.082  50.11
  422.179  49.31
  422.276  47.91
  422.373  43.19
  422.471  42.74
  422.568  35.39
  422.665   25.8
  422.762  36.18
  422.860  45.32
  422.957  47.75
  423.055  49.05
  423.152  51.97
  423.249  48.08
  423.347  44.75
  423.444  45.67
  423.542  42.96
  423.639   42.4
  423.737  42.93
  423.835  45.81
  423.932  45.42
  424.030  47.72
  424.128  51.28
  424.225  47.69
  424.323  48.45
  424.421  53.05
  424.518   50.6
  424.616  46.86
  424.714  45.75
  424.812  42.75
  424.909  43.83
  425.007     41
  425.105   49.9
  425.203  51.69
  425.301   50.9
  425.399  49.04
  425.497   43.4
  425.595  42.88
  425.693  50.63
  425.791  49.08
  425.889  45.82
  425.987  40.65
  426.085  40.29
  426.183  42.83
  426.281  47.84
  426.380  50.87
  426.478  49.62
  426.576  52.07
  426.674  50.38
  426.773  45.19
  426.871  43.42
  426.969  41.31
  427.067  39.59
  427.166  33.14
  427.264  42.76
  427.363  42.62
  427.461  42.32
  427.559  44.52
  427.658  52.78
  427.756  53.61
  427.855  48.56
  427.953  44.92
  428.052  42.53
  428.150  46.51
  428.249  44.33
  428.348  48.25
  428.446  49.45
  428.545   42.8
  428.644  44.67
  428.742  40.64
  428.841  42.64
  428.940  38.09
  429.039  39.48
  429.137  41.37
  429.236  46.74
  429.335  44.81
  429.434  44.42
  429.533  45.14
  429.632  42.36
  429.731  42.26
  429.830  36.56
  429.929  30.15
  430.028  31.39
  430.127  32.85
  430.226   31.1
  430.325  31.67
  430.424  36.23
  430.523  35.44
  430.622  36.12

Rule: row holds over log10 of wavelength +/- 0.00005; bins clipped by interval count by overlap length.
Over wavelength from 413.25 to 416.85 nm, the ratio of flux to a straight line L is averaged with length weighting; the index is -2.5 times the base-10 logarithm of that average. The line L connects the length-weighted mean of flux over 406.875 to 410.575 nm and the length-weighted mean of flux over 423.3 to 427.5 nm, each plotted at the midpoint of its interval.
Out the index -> -0.084 mag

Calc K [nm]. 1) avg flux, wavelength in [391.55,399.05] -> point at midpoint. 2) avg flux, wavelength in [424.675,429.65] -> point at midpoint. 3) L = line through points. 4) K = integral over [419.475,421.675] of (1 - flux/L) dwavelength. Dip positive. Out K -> -0.35 nm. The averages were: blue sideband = 31.9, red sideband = 45.1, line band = 49.2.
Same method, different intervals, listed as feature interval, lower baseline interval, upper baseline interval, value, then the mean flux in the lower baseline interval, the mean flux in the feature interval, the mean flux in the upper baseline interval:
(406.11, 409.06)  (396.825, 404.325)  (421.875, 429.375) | -0.17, 44.5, 47.4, 45.4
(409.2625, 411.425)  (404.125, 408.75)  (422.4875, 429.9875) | 0.01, 46.7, 46.2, 44.8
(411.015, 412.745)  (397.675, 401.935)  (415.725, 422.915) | -0.15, 46.4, 51.9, 48.5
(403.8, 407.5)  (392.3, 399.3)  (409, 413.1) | -0.33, 32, 46.8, 49.1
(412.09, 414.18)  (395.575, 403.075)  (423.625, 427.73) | -0.34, 41.3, 51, 46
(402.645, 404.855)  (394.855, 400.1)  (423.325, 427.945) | -0.46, 37.3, 47.4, 46.1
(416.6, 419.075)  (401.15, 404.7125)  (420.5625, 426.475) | -0.05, 47.8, 48.2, 46.9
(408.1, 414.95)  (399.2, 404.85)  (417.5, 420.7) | -0.14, 47.6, 49.2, 48.8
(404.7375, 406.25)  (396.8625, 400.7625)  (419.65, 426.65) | -0.22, 40.7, 48.6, 47.2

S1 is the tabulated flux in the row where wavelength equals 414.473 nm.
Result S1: 46.08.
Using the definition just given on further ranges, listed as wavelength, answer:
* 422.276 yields 47.91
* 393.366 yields 5.583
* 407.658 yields 47.09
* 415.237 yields 49.82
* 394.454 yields 27.1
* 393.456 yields 7.404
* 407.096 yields 43.72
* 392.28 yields 35.61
